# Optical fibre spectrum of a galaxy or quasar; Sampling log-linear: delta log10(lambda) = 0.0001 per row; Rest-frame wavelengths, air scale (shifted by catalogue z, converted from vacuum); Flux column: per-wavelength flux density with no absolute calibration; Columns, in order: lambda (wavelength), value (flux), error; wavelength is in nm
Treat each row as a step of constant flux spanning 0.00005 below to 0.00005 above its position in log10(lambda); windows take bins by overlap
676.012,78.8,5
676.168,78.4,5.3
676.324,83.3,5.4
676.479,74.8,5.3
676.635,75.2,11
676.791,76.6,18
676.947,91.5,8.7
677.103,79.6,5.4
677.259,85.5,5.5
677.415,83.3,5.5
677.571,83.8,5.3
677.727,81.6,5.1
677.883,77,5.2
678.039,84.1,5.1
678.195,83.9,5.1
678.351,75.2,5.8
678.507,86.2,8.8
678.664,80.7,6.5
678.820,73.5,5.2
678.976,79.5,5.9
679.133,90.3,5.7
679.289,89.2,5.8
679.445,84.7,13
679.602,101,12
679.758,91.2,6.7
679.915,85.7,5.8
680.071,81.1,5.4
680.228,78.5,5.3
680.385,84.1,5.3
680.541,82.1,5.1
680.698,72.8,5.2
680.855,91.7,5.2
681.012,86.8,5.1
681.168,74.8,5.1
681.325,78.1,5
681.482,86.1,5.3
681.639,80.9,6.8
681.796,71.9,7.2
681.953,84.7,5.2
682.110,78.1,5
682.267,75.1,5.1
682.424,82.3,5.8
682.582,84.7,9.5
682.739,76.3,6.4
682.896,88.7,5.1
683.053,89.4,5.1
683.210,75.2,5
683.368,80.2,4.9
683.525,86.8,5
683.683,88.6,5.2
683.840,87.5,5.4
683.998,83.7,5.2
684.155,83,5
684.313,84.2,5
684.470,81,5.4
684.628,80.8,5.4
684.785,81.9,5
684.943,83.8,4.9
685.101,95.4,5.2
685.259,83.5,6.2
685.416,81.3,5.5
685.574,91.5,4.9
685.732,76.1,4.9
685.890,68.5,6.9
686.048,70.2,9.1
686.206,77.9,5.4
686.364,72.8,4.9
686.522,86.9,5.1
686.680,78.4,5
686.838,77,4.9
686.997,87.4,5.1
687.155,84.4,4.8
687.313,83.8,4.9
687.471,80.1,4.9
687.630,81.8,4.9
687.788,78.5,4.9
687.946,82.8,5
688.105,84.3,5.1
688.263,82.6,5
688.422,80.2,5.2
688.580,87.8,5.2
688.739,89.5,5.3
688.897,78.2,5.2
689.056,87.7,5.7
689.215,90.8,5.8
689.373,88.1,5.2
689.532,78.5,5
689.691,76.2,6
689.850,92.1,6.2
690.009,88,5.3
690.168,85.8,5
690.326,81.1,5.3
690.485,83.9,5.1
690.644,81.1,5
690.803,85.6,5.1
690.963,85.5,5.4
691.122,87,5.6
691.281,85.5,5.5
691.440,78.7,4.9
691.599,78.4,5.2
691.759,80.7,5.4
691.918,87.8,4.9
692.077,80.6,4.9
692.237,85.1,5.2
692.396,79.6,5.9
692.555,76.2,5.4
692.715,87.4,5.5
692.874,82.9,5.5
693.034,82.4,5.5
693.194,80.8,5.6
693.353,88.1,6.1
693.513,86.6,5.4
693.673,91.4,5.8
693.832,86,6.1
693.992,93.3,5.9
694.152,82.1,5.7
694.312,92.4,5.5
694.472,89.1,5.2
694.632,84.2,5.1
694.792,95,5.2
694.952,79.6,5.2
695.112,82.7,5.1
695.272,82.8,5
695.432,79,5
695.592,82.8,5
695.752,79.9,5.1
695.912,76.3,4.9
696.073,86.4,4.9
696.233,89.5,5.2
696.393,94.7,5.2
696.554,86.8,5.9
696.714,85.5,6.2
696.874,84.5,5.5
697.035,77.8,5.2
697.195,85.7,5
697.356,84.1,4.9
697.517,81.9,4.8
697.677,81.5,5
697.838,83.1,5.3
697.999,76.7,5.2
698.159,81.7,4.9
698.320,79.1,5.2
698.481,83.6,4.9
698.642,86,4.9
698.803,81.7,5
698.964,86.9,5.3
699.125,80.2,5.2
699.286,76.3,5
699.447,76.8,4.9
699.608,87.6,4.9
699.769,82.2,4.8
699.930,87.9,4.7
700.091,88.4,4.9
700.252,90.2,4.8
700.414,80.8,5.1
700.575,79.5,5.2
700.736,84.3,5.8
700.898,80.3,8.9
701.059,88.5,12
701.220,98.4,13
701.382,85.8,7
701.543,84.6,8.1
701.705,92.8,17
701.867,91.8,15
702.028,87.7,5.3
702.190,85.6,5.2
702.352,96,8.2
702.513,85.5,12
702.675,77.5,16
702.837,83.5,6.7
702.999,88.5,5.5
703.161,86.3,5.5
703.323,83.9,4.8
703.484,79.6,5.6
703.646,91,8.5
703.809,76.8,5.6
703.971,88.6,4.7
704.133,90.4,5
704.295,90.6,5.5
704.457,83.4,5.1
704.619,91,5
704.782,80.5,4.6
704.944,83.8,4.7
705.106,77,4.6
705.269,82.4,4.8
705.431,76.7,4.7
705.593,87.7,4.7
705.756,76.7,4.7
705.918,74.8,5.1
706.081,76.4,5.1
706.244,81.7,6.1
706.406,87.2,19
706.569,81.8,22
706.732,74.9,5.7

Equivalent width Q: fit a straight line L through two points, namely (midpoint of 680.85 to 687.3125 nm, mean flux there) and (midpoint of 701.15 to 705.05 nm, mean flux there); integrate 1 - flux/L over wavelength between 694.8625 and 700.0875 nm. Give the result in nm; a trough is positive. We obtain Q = 0.14 nm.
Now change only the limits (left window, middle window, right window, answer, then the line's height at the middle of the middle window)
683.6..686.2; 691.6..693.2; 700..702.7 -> 0.04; 84.6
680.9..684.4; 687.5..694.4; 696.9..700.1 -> -0.16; 82.3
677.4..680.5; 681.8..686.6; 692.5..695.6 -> 0.14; 84.3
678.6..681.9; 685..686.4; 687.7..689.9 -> 0.06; 83.7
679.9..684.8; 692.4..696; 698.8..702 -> -0.01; 84.2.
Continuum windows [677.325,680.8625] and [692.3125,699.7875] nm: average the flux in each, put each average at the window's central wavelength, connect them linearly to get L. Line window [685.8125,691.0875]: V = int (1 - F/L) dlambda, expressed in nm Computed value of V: 0.08 nm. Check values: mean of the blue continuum 83.4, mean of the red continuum 83.9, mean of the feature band 82.4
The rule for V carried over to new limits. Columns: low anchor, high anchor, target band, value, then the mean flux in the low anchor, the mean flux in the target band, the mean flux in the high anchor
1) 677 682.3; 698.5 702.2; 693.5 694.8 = -0.064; 82.5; 88.7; 85.4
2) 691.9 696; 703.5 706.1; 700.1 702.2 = -0.090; 84.3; 87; 83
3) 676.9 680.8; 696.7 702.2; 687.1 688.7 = 0.019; 83.4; 82.8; 84.2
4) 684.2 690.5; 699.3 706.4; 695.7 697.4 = -0.018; 82.6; 84.7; 84.7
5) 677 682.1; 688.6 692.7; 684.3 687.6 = 0.084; 82.8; 81.2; 83.8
